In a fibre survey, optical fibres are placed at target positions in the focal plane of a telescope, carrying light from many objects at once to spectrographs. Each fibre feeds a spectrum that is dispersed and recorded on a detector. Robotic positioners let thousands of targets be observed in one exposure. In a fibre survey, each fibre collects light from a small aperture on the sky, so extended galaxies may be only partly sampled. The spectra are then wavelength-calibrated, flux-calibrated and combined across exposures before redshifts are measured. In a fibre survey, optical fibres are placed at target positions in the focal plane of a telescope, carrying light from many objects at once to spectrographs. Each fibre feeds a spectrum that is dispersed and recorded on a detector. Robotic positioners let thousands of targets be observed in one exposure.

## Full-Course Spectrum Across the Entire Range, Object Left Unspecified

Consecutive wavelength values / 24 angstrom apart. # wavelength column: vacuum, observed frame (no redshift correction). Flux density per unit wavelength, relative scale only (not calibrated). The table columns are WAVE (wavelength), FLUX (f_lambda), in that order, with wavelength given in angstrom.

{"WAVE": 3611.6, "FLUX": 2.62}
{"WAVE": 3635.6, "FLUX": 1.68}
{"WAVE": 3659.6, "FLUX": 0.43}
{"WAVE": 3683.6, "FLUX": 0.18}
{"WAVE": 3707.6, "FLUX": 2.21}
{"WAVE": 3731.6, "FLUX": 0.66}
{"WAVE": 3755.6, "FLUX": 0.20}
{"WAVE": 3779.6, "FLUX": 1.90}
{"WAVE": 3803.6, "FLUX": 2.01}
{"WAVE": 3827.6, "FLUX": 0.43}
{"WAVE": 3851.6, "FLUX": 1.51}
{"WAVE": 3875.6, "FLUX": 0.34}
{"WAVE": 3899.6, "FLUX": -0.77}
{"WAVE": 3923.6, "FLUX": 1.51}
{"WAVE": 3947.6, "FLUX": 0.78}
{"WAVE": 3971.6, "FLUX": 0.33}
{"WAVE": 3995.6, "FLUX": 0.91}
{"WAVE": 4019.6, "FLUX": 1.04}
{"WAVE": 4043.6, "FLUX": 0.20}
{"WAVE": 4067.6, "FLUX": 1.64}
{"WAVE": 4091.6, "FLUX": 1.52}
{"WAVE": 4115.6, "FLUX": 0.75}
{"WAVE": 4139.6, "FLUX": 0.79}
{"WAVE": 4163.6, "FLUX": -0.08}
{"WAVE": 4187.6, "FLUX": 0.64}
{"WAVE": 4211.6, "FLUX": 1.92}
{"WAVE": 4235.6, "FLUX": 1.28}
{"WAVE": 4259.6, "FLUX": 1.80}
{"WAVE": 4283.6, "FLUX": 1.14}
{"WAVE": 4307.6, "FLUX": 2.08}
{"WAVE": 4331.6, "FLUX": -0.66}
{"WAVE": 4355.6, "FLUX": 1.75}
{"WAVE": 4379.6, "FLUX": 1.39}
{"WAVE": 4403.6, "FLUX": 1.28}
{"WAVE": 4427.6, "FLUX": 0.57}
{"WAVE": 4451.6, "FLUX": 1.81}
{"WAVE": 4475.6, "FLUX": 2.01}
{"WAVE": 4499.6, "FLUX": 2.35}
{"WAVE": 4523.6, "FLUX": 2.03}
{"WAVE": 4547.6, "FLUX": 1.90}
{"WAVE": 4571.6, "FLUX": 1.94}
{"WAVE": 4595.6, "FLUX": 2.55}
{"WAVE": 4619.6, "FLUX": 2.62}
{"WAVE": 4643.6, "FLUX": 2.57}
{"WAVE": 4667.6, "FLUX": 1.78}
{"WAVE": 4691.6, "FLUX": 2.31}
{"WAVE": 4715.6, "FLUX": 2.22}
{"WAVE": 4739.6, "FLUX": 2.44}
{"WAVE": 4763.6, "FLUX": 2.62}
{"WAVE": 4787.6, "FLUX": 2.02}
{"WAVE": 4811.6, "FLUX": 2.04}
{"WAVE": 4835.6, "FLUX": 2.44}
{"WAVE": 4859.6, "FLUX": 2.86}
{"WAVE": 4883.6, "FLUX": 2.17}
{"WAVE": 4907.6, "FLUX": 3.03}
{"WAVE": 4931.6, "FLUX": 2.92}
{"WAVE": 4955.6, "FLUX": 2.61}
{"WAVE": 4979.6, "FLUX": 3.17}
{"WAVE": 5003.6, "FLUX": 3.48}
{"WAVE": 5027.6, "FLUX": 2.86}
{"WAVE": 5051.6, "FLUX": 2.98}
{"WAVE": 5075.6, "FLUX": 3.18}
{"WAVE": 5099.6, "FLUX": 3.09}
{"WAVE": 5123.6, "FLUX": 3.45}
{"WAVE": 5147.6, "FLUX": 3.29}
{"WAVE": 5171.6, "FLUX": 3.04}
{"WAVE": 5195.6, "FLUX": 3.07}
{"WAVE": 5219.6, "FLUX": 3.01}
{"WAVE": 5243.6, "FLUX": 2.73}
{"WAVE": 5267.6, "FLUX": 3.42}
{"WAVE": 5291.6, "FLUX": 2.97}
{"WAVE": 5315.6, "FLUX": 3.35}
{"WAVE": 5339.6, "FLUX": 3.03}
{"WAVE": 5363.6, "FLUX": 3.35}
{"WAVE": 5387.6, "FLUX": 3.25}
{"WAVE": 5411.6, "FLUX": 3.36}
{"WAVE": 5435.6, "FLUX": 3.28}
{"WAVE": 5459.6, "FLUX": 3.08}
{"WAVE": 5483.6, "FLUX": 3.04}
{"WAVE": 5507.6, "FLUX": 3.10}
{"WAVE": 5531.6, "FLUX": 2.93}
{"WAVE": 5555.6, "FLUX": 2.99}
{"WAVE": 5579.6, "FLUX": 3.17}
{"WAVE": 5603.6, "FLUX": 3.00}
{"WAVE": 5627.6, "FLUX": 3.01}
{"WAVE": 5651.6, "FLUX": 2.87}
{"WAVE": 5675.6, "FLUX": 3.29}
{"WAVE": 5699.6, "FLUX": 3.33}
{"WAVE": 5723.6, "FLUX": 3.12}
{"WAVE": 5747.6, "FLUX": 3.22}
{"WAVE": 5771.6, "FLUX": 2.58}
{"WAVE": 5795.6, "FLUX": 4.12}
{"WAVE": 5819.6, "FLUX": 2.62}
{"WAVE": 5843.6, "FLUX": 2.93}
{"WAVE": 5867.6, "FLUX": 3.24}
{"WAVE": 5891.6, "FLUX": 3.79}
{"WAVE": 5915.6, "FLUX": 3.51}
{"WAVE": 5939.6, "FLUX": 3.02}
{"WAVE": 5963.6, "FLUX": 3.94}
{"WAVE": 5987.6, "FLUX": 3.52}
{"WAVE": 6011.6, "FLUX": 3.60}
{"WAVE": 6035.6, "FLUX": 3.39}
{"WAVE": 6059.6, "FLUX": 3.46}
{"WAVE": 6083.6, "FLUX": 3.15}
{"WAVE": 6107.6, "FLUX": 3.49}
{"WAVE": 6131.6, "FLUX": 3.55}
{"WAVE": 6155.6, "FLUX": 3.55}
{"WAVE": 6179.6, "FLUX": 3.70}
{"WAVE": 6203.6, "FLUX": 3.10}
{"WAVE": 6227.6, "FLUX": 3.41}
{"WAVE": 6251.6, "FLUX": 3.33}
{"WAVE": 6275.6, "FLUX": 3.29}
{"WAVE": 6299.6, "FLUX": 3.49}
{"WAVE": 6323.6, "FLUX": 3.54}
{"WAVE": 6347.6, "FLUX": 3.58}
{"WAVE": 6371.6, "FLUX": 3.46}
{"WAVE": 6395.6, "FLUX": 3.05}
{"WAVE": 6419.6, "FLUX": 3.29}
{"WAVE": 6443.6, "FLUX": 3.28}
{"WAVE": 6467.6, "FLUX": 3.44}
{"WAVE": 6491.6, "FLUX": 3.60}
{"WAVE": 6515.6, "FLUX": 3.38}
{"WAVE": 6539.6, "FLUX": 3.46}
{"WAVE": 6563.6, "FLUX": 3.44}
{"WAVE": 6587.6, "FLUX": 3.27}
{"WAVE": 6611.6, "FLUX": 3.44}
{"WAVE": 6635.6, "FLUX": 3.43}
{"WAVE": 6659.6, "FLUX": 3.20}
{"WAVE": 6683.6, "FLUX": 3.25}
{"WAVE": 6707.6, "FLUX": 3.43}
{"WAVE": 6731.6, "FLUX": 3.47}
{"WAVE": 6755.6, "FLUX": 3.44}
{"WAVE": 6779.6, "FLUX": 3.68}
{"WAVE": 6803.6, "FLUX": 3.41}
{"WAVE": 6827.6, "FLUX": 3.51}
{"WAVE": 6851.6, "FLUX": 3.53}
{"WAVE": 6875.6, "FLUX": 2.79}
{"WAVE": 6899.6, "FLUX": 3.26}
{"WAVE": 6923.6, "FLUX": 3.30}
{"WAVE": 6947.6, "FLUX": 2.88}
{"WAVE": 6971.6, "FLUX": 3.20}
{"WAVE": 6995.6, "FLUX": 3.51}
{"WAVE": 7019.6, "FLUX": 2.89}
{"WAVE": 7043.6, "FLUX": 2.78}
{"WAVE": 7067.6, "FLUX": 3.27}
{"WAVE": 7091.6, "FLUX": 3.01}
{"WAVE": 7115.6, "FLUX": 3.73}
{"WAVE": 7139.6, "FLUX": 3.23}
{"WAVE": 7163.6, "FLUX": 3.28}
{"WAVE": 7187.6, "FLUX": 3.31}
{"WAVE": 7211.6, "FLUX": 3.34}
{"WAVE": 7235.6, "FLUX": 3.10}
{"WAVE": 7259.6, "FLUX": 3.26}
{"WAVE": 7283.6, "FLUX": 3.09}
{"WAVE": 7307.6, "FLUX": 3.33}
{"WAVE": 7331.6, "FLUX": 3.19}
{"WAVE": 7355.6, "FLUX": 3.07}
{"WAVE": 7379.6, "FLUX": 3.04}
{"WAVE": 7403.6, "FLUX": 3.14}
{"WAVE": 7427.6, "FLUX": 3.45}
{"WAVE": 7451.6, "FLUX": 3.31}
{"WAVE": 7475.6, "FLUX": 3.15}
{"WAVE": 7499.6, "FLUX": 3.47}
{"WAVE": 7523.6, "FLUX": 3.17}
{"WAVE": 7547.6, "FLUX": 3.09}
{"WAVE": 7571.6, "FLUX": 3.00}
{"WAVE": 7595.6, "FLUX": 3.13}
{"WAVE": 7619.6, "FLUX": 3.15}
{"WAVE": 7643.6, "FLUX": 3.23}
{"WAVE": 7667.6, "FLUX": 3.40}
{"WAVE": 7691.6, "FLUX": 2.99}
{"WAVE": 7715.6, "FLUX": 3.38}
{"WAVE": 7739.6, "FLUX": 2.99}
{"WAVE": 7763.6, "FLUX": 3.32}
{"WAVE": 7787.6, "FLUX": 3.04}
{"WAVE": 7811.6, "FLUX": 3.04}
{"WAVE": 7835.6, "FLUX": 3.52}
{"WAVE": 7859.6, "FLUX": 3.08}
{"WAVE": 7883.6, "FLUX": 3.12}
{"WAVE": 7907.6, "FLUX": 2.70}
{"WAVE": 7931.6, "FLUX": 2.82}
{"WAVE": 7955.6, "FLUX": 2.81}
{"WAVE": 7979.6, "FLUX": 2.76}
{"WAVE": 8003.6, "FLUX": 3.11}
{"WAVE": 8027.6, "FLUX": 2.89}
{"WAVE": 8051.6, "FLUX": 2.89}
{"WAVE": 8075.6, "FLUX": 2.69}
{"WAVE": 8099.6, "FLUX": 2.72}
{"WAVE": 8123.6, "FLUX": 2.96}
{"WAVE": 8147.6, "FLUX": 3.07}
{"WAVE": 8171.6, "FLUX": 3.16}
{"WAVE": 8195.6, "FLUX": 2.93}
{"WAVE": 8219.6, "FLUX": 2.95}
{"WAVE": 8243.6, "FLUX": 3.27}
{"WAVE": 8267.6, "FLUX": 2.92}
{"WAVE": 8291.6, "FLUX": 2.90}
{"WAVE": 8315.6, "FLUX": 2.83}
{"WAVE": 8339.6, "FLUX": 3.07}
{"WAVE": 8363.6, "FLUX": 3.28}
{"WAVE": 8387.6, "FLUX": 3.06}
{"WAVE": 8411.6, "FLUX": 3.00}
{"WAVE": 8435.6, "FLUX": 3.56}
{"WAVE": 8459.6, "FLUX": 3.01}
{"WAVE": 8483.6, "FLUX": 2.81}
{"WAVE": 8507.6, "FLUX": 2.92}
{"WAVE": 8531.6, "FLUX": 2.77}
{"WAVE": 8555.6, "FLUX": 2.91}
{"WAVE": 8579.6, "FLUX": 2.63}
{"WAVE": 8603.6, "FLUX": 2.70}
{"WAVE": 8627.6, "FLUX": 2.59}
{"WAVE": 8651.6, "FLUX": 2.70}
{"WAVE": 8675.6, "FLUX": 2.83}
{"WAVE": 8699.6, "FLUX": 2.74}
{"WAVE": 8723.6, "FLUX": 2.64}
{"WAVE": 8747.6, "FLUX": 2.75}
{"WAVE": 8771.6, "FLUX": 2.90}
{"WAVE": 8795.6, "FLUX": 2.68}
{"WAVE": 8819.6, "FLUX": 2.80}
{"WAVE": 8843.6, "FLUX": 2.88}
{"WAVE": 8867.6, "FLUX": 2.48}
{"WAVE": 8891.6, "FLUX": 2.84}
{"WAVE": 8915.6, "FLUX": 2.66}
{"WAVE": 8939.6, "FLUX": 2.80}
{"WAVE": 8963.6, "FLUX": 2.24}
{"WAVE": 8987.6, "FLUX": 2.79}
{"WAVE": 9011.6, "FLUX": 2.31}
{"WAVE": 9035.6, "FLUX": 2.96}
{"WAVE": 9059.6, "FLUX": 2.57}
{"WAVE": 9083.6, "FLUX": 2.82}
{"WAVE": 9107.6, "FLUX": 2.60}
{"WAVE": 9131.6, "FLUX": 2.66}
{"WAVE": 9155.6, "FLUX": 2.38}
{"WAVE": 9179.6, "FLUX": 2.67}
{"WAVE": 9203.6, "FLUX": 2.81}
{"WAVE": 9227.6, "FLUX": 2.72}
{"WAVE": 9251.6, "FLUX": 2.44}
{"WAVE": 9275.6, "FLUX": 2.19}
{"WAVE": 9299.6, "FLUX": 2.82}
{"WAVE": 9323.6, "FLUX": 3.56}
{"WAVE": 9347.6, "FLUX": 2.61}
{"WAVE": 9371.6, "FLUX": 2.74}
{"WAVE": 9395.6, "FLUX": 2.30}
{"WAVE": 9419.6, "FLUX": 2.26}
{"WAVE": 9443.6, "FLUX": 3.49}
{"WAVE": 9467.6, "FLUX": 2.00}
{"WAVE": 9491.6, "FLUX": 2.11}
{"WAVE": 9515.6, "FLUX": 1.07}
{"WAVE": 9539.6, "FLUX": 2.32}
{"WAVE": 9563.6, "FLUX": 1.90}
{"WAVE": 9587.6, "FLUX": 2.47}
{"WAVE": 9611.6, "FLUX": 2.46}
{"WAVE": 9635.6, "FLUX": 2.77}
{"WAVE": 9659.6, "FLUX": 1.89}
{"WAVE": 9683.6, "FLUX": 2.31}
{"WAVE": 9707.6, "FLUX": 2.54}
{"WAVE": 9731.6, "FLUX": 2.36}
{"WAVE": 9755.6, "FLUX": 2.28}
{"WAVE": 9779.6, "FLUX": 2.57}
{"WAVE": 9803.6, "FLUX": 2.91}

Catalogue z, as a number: 0.11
